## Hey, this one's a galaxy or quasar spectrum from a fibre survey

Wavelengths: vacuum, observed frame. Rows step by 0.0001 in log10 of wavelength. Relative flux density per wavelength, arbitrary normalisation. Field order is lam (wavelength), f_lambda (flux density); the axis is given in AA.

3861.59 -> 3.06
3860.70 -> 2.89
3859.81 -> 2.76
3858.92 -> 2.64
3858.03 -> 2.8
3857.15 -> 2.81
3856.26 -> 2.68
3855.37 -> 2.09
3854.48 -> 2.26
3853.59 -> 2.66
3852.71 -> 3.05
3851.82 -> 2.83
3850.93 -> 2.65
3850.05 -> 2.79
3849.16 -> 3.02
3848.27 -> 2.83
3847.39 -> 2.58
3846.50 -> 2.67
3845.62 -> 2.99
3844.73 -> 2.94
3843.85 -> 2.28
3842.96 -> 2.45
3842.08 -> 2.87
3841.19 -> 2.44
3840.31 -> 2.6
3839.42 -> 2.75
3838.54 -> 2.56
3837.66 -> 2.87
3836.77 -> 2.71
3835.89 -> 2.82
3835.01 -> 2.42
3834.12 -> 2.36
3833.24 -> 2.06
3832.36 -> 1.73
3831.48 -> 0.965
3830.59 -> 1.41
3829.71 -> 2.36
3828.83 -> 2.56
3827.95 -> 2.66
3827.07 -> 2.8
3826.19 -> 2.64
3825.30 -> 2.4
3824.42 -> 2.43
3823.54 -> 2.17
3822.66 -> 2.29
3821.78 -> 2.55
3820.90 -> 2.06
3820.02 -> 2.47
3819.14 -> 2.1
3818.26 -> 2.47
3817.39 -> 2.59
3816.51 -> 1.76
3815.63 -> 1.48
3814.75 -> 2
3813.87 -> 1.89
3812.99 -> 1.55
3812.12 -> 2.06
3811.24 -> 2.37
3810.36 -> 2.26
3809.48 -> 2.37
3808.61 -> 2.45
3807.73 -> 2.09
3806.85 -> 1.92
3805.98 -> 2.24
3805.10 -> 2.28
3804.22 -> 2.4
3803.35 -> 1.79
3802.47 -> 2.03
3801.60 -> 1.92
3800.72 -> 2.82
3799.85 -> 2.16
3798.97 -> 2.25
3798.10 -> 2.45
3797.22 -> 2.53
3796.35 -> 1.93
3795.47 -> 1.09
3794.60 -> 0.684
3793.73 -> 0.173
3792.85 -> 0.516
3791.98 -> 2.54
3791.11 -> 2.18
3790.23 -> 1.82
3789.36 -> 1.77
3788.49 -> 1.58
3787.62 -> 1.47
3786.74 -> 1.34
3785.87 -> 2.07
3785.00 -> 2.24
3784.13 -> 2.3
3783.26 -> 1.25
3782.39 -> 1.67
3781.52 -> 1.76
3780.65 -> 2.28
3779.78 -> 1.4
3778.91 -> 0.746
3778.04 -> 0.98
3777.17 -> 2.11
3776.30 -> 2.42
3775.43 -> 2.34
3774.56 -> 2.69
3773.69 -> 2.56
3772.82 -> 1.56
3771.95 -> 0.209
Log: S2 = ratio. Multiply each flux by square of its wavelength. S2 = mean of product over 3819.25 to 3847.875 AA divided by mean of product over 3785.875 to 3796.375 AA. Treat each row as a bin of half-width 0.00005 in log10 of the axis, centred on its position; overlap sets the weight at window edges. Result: 1.7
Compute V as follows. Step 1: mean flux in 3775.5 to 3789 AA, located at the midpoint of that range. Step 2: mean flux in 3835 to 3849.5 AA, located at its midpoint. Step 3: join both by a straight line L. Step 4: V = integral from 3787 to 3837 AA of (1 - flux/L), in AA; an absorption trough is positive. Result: 3.3 AA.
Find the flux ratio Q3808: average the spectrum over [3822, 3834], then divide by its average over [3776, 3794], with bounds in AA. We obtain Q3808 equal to 1.3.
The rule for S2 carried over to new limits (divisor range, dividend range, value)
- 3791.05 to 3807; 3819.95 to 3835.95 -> 1.21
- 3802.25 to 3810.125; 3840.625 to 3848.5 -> 1.25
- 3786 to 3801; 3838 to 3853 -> 1.63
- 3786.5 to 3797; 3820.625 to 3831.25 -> 1.64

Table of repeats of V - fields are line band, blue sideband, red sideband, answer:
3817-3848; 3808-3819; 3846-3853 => 0.4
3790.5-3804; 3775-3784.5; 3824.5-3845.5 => 1.1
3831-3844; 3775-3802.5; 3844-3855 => 0.9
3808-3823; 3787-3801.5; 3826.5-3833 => -1.6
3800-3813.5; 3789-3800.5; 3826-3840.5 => -1.8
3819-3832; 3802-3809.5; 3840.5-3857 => 0.7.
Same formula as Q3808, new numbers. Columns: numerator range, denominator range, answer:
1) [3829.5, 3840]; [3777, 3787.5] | 1.36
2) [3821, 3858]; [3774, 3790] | 1.39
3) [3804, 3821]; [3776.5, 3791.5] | 1.25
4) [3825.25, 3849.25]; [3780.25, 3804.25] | 1.37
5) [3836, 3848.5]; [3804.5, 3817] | 1.31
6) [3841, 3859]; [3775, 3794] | 1.59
